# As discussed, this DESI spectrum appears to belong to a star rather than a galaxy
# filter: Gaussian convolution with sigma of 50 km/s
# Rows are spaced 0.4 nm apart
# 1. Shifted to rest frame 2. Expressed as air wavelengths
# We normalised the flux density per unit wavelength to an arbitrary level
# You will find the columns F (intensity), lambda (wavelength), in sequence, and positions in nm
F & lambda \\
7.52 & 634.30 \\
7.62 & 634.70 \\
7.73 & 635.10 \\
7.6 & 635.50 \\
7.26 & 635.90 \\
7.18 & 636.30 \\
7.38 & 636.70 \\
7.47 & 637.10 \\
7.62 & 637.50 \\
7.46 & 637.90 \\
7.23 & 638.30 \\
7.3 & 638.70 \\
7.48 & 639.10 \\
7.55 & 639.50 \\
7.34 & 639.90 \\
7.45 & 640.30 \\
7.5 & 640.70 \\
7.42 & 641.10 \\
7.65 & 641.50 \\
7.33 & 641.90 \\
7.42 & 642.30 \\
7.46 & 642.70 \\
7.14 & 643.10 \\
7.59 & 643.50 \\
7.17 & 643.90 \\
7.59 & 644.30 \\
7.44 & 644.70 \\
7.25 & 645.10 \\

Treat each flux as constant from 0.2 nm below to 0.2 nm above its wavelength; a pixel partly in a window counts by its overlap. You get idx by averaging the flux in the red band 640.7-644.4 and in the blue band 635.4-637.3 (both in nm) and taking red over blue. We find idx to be 1.01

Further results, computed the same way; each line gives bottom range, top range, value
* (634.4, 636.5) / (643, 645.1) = 0.99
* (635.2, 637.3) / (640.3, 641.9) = 1.01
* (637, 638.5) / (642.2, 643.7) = 0.99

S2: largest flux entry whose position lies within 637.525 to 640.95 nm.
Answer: 7.55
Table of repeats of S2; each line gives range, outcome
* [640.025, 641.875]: 7.65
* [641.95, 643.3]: 7.46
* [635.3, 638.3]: 7.62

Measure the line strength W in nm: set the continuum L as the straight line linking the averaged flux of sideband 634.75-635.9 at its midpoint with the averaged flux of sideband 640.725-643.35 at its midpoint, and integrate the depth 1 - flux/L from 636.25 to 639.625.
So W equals 0.05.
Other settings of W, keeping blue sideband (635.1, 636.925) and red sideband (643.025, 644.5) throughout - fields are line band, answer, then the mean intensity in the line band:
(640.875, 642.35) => -0.01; 7.46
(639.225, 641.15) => -0.02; 7.46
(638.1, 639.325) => 0.01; 7.34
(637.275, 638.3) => -0.01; 7.48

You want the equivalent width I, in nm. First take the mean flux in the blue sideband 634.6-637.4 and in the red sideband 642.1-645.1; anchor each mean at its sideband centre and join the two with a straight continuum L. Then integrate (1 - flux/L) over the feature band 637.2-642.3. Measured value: -0.01 nm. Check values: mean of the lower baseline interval 7.46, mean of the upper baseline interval 7.39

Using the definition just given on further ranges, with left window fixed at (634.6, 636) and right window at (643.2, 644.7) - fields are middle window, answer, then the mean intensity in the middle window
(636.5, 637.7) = 0.008 nm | 7.49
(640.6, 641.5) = -0.003 nm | 7.5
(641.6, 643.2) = 0.018 nm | 7.37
